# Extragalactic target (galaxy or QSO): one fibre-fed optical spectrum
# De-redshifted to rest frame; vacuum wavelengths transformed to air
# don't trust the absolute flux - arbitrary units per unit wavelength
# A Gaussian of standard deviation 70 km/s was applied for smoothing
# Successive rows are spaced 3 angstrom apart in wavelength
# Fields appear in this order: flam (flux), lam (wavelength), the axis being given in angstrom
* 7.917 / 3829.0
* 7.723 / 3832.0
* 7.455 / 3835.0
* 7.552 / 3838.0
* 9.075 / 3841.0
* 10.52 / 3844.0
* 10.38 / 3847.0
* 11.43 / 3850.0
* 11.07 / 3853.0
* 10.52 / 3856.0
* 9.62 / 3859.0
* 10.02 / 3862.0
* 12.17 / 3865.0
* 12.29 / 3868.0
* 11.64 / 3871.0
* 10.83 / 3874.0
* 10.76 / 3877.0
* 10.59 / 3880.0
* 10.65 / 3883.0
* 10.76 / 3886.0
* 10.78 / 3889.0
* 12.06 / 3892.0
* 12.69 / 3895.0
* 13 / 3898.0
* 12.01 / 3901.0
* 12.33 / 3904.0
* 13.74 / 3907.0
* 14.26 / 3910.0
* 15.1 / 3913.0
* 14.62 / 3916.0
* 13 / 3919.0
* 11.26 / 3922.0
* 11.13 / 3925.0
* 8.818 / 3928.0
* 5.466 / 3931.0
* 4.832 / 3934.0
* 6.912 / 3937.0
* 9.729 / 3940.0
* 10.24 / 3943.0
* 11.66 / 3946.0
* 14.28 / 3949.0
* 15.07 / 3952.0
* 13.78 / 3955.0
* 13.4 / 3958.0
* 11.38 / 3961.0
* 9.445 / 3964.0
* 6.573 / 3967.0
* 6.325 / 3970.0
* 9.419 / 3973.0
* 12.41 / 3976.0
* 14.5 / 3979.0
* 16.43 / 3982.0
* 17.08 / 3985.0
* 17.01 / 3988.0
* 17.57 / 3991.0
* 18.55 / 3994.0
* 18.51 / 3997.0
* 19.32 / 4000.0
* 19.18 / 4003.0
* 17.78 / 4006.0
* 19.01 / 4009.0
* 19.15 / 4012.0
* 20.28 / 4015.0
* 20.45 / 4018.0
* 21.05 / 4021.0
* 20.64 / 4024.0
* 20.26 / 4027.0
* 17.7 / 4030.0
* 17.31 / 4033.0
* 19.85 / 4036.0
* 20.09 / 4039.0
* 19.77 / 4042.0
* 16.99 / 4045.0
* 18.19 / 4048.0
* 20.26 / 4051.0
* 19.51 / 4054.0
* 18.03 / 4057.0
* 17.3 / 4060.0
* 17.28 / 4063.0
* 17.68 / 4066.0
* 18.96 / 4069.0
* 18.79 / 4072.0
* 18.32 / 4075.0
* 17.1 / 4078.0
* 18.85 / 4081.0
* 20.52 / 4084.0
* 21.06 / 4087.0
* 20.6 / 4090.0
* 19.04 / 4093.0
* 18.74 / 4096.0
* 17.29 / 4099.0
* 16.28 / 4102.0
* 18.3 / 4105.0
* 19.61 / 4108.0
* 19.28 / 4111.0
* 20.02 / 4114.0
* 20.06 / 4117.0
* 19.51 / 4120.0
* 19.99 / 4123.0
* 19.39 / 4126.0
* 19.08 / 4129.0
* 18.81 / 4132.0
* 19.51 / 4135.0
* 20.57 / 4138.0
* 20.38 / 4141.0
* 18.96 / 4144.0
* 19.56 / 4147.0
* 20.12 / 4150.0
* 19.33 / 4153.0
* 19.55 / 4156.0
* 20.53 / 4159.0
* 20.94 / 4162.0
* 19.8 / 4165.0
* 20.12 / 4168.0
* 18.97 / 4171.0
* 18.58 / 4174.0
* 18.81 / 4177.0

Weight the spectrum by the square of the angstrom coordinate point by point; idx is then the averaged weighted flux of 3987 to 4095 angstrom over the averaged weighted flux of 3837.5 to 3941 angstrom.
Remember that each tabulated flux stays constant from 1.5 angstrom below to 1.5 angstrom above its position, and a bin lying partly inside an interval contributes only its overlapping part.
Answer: 1.87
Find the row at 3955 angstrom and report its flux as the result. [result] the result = 13.78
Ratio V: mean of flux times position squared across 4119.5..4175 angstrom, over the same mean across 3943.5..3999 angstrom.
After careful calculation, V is 1.59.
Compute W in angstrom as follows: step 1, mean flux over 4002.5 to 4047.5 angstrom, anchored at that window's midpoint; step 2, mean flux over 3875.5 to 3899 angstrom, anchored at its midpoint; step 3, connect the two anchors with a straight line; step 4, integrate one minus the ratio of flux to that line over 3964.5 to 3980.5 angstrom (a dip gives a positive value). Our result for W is 6.38 angstrom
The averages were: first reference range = 11.4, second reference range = 19.3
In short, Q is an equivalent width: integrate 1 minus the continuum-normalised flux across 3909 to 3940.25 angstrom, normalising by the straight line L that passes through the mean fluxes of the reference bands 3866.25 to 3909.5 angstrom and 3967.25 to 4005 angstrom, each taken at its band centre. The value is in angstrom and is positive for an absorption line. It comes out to 6.1 angstrom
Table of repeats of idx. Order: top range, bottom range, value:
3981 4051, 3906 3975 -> 1.80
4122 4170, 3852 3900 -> 2.02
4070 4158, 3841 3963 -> 1.89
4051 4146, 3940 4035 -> 1.28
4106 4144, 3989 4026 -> 1.08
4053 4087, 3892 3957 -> 1.71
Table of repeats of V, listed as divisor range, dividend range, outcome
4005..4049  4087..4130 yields 1.04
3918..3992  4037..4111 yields 1.73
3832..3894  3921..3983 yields 1.06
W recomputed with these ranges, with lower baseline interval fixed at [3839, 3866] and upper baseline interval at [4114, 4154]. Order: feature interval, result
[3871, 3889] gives 0.9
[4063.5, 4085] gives -1.0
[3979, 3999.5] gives -3.4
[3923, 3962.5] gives 8.6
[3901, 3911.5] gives -0.9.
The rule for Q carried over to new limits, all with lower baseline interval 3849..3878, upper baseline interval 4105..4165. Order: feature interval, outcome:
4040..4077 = -2.51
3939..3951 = 1.72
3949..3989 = 5.23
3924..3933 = 3.41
